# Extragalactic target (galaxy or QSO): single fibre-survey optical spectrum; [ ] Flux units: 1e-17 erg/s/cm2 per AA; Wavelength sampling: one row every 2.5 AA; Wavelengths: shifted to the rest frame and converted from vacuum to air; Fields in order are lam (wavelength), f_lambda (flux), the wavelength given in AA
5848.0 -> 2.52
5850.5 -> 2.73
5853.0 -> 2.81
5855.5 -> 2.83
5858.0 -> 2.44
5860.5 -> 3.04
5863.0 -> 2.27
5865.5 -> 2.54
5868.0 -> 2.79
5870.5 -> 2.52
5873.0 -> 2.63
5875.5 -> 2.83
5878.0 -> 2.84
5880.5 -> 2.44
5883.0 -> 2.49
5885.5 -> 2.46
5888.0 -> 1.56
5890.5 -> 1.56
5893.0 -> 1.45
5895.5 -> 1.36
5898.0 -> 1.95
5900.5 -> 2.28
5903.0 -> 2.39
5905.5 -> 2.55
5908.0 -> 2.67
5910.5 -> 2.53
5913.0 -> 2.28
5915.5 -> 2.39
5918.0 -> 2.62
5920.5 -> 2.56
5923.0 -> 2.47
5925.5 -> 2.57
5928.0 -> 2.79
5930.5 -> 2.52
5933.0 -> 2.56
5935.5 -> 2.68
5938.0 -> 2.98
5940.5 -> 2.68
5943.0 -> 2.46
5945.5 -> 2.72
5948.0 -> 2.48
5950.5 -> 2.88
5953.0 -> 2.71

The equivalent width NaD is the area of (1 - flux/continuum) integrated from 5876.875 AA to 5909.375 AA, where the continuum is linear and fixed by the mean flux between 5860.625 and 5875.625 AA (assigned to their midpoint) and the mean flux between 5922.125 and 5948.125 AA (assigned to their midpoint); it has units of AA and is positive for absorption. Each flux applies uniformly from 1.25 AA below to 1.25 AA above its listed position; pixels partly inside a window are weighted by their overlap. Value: 5.8 AA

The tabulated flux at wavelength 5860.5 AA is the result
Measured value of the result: 3.04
